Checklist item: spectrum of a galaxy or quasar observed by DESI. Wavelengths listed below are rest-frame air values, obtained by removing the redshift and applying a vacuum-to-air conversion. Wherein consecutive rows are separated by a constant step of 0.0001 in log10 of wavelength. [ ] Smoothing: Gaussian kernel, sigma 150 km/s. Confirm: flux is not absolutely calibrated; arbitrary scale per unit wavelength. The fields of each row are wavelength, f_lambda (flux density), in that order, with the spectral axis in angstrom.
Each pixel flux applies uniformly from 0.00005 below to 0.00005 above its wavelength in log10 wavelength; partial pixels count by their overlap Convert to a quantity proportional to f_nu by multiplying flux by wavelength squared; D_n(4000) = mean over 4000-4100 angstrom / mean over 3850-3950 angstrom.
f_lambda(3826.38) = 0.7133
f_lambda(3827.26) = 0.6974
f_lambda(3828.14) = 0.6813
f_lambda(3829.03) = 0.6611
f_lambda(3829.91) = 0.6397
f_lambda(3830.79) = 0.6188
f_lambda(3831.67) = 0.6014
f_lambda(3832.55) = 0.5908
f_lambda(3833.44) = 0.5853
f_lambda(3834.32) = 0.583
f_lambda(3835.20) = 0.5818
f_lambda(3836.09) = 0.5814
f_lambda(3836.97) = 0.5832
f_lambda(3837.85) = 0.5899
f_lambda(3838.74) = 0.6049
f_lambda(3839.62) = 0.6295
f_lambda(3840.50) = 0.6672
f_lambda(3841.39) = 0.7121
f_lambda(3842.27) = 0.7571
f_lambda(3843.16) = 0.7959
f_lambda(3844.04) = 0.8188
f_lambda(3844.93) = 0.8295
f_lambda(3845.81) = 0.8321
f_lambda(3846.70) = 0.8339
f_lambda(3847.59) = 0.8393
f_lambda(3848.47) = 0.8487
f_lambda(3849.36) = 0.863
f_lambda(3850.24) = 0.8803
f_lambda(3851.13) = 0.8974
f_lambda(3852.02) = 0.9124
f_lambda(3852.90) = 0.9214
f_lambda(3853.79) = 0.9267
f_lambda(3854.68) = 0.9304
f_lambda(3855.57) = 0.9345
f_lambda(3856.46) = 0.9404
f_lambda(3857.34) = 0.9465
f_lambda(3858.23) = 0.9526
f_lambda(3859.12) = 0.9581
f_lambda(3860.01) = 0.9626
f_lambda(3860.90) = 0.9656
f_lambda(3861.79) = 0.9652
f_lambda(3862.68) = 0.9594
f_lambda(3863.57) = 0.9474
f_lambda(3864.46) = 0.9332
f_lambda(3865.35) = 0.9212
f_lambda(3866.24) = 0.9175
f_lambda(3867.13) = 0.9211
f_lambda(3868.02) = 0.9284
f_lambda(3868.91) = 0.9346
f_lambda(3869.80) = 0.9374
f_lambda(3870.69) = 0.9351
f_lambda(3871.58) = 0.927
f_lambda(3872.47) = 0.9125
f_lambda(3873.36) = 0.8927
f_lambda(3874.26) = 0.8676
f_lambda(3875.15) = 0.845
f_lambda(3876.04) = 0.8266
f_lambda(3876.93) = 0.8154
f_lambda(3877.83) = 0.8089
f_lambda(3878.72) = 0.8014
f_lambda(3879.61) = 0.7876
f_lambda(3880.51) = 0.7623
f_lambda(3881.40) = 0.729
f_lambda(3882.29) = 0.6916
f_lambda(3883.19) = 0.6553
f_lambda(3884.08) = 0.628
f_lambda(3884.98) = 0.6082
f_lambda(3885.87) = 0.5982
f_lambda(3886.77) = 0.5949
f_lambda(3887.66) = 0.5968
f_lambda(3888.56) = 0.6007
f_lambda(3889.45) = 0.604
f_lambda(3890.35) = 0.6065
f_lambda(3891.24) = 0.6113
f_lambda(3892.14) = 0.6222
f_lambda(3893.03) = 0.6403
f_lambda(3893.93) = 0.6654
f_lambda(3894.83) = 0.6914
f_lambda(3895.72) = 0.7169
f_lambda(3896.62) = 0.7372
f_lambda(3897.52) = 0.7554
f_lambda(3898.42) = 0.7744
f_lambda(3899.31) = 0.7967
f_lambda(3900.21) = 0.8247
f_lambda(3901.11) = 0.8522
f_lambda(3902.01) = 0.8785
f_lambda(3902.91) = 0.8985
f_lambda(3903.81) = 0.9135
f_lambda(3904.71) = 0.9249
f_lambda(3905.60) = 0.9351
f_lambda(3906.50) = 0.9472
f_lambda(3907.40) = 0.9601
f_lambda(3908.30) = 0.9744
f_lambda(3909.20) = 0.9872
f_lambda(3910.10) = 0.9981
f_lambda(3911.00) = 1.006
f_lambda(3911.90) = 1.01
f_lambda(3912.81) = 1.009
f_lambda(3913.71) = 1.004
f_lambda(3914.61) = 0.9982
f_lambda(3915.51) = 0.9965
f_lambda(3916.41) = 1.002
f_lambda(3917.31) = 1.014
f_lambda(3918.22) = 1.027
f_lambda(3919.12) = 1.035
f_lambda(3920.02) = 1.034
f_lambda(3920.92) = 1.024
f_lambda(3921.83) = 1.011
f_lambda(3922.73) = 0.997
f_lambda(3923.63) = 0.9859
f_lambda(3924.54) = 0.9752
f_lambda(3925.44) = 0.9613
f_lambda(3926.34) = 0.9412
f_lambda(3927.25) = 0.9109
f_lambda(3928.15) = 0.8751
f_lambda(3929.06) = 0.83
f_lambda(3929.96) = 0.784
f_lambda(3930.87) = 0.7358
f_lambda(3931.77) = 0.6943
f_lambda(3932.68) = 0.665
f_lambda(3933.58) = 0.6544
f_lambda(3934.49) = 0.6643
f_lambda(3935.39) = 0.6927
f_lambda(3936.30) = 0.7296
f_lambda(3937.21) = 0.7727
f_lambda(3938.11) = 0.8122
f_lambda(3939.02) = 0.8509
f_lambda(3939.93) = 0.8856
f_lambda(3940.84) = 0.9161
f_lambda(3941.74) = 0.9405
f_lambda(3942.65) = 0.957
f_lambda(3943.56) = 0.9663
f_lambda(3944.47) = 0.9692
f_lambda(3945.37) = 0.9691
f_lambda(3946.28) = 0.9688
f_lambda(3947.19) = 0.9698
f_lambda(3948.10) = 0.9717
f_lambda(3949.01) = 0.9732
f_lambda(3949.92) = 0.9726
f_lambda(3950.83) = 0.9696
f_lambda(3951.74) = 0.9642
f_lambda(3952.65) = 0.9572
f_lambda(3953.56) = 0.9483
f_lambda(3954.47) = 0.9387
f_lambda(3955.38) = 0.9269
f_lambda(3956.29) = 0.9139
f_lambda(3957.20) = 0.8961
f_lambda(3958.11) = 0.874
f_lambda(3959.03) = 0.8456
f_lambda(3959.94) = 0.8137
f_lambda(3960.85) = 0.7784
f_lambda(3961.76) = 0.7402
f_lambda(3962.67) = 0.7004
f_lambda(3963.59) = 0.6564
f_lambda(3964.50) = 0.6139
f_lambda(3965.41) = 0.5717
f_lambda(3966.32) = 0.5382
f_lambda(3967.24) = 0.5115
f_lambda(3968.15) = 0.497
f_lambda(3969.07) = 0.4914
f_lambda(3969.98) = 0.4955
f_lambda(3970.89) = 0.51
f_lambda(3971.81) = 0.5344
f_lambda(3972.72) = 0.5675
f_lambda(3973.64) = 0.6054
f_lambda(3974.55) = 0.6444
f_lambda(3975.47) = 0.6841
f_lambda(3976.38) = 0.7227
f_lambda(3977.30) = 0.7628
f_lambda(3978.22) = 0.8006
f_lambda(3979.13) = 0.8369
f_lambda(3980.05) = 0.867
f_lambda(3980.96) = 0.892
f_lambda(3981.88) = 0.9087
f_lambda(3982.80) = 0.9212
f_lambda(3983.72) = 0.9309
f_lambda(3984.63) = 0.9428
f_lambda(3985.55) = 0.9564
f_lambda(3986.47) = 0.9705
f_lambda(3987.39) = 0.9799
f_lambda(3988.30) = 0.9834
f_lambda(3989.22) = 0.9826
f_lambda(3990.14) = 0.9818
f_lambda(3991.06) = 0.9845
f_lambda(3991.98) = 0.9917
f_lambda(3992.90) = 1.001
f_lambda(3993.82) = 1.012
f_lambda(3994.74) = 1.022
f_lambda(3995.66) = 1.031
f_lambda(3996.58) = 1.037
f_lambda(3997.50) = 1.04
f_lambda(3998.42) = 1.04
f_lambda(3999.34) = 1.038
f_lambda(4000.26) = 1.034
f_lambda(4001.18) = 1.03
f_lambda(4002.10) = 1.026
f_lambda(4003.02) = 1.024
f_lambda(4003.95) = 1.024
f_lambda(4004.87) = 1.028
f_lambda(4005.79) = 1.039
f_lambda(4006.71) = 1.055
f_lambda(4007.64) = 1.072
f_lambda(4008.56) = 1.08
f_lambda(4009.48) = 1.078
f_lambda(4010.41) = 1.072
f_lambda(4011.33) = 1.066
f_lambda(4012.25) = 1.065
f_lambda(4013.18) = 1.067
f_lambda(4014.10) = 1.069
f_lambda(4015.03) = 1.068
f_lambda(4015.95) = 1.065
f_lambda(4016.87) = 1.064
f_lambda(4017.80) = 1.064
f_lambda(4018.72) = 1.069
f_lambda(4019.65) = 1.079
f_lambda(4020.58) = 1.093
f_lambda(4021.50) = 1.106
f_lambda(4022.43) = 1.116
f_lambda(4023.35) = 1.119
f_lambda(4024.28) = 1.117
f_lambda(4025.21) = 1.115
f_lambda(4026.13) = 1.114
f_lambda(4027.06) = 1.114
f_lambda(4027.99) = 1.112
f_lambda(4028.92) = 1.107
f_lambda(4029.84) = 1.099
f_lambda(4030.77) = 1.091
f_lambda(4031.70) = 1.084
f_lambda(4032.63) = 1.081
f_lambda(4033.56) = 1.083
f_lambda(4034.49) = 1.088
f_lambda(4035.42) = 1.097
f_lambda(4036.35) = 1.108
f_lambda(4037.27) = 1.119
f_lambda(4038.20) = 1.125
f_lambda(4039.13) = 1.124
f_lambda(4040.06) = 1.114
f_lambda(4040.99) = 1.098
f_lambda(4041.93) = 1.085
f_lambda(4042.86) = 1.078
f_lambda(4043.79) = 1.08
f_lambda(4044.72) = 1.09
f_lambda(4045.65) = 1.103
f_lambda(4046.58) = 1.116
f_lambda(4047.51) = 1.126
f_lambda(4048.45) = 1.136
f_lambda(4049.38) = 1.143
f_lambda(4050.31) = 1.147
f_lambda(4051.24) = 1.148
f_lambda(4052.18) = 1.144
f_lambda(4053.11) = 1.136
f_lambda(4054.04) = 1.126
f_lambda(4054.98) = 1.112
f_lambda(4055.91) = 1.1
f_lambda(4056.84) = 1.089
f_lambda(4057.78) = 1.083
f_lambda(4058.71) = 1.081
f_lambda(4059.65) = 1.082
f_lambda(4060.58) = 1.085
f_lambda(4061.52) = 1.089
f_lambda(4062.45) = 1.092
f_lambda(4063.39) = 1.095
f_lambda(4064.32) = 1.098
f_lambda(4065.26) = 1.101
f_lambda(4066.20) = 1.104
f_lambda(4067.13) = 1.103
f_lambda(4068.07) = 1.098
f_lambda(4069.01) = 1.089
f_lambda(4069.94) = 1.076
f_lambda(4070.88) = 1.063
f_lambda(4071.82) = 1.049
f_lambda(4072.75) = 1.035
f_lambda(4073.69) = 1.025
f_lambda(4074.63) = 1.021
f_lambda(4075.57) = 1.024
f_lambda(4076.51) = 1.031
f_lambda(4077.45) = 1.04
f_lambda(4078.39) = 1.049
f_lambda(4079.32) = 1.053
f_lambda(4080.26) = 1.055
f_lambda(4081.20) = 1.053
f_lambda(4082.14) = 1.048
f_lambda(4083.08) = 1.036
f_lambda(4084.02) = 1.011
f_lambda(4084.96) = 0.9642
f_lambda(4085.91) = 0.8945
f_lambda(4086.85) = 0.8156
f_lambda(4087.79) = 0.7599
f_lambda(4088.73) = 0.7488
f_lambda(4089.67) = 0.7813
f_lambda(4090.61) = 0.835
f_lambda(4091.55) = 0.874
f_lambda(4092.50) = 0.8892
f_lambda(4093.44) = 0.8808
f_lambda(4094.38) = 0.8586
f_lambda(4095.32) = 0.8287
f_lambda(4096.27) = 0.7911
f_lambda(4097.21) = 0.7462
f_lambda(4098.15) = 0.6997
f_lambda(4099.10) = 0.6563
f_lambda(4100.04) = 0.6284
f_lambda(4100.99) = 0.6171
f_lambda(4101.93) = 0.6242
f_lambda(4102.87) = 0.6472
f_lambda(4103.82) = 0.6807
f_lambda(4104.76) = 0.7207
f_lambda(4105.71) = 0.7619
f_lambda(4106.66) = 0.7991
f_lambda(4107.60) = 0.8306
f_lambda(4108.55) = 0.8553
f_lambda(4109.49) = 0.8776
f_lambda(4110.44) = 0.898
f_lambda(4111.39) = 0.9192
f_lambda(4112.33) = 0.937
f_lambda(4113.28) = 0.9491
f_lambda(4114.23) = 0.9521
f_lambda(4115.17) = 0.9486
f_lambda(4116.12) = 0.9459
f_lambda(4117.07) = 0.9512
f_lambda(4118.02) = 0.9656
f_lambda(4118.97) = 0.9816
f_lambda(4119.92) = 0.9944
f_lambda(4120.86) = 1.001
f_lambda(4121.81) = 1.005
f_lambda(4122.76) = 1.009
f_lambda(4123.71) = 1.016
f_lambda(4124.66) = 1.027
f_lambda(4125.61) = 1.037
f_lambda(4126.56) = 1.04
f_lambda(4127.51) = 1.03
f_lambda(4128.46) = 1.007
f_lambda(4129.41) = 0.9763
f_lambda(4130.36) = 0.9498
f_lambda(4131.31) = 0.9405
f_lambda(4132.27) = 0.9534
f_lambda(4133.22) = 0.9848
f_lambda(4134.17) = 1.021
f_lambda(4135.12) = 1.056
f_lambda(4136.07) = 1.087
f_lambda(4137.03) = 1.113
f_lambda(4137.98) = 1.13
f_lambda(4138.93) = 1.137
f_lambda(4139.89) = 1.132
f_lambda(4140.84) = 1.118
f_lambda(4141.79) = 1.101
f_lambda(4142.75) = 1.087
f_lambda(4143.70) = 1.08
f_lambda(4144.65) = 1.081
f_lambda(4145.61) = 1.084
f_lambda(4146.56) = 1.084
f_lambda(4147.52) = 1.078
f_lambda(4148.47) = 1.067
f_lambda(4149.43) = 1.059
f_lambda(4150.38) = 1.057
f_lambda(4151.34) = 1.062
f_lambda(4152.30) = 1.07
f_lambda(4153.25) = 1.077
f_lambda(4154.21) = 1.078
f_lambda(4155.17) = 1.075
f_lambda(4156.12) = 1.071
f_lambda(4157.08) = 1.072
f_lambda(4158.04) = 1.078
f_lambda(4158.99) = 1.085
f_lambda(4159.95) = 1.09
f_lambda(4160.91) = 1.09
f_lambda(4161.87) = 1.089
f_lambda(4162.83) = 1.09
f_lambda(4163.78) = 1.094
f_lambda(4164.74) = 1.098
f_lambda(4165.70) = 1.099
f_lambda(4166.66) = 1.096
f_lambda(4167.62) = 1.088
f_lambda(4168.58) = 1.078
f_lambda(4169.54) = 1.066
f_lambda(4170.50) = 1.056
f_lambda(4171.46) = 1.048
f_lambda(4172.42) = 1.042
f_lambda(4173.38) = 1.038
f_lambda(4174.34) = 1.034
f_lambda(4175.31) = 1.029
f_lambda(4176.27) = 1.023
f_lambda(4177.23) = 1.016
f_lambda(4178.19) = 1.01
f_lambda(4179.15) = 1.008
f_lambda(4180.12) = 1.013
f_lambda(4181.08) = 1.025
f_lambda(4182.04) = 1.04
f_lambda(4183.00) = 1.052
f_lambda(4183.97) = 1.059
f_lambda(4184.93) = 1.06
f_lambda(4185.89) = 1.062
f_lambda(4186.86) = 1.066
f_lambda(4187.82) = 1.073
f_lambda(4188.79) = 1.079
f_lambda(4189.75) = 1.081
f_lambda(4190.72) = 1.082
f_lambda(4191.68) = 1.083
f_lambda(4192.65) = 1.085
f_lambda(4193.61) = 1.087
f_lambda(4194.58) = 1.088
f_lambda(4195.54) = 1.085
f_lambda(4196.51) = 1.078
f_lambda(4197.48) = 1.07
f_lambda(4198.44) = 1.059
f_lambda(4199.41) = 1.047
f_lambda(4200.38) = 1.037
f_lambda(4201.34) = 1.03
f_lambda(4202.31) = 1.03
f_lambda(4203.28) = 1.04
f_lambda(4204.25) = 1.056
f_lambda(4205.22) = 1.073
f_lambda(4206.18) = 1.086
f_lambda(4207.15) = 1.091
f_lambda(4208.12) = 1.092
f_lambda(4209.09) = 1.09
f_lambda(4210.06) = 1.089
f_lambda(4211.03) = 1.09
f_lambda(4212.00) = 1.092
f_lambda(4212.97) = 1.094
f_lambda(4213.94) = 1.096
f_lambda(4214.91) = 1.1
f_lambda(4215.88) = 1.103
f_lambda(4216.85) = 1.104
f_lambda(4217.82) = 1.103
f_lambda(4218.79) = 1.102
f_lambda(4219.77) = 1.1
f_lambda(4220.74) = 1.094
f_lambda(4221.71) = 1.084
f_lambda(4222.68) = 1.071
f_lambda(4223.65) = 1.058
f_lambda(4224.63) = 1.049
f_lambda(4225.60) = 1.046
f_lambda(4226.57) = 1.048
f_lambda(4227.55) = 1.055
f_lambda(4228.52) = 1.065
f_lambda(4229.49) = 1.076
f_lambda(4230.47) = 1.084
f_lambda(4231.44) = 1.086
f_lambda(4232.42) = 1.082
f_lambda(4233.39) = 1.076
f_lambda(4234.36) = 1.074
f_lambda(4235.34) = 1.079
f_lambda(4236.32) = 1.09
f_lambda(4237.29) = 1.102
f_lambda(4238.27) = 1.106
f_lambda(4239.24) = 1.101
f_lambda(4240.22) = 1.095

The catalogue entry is 1.3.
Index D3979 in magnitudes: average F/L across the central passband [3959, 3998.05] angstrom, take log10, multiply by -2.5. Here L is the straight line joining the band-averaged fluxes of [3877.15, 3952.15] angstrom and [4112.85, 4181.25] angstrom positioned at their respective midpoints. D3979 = 0.13 mag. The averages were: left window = 0.847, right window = 1.05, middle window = 0.8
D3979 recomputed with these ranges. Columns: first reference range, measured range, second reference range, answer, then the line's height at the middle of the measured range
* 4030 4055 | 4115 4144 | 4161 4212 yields 0.06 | 1.08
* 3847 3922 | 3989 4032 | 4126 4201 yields -0.12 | 0.952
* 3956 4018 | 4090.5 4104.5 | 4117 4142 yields 0.31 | 0.997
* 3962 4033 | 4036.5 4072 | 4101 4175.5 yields -0.15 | 0.964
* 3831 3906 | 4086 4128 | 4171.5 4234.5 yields 0.15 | 0.988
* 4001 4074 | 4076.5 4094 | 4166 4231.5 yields 0.16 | 1.08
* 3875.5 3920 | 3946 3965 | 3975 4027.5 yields 0.06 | 0.924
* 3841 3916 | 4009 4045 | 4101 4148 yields -0.19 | 0.919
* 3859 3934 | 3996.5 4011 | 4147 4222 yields -0.12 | 0.934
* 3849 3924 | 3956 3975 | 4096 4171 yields 0.35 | 0.903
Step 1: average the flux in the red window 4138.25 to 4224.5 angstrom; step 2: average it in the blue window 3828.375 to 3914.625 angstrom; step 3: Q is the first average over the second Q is 1.33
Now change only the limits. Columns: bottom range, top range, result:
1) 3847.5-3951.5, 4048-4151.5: 1.14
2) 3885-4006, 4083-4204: 1.16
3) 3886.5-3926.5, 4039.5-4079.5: 1.25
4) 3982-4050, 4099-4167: 0.93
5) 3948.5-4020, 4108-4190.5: 1.16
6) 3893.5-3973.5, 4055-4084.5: 1.26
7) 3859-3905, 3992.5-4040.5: 1.34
